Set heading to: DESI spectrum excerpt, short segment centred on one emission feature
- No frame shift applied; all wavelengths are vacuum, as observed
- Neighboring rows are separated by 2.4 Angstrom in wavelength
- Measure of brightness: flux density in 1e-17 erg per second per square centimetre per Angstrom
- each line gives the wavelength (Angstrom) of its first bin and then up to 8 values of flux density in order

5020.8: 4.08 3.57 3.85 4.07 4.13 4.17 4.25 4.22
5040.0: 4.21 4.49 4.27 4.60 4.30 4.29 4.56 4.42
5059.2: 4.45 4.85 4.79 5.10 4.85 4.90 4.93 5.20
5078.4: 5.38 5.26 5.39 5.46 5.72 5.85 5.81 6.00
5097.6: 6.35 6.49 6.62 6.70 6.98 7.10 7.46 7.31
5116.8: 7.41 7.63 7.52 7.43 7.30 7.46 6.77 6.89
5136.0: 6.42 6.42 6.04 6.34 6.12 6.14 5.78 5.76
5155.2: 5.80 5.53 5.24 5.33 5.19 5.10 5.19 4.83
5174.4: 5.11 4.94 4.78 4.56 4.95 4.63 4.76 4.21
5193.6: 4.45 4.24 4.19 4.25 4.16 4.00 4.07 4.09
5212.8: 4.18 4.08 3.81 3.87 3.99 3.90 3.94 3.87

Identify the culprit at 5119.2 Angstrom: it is C IV 1549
